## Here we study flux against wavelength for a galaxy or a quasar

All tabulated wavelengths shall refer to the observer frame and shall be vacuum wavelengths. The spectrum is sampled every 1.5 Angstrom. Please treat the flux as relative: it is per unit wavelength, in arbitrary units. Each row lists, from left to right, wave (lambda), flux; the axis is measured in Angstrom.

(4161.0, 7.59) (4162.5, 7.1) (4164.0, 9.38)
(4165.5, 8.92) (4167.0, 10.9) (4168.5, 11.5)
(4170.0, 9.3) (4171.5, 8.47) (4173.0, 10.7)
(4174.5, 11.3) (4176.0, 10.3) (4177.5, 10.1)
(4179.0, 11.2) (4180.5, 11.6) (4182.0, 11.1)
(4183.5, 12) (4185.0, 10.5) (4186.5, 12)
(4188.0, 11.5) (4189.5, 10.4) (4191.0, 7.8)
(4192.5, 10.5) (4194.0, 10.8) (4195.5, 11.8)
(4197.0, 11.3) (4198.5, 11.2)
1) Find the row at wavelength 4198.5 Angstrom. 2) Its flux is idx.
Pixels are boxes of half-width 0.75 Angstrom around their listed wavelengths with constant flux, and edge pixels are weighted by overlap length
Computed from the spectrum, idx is 11.2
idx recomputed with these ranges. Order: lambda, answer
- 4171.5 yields 8.47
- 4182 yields 11.1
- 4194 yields 10.8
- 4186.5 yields 12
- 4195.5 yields 11.8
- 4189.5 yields 10.4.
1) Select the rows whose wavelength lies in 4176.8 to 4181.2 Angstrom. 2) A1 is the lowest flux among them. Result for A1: 10.1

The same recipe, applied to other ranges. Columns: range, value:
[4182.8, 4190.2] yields 10.4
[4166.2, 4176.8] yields 8.47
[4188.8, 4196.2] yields 7.8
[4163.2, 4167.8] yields 8.92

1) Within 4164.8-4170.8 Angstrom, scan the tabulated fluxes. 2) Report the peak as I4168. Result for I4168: 11.5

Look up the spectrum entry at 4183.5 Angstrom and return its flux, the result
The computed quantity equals 12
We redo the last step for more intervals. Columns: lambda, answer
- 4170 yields 9.3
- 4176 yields 10.3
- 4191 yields 7.8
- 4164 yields 9.38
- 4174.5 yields 11.3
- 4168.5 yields 11.5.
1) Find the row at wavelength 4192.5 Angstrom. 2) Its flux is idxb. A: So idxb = 10.5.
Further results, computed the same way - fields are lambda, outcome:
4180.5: 11.6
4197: 11.3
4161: 7.59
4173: 10.7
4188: 11.5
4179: 11.2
